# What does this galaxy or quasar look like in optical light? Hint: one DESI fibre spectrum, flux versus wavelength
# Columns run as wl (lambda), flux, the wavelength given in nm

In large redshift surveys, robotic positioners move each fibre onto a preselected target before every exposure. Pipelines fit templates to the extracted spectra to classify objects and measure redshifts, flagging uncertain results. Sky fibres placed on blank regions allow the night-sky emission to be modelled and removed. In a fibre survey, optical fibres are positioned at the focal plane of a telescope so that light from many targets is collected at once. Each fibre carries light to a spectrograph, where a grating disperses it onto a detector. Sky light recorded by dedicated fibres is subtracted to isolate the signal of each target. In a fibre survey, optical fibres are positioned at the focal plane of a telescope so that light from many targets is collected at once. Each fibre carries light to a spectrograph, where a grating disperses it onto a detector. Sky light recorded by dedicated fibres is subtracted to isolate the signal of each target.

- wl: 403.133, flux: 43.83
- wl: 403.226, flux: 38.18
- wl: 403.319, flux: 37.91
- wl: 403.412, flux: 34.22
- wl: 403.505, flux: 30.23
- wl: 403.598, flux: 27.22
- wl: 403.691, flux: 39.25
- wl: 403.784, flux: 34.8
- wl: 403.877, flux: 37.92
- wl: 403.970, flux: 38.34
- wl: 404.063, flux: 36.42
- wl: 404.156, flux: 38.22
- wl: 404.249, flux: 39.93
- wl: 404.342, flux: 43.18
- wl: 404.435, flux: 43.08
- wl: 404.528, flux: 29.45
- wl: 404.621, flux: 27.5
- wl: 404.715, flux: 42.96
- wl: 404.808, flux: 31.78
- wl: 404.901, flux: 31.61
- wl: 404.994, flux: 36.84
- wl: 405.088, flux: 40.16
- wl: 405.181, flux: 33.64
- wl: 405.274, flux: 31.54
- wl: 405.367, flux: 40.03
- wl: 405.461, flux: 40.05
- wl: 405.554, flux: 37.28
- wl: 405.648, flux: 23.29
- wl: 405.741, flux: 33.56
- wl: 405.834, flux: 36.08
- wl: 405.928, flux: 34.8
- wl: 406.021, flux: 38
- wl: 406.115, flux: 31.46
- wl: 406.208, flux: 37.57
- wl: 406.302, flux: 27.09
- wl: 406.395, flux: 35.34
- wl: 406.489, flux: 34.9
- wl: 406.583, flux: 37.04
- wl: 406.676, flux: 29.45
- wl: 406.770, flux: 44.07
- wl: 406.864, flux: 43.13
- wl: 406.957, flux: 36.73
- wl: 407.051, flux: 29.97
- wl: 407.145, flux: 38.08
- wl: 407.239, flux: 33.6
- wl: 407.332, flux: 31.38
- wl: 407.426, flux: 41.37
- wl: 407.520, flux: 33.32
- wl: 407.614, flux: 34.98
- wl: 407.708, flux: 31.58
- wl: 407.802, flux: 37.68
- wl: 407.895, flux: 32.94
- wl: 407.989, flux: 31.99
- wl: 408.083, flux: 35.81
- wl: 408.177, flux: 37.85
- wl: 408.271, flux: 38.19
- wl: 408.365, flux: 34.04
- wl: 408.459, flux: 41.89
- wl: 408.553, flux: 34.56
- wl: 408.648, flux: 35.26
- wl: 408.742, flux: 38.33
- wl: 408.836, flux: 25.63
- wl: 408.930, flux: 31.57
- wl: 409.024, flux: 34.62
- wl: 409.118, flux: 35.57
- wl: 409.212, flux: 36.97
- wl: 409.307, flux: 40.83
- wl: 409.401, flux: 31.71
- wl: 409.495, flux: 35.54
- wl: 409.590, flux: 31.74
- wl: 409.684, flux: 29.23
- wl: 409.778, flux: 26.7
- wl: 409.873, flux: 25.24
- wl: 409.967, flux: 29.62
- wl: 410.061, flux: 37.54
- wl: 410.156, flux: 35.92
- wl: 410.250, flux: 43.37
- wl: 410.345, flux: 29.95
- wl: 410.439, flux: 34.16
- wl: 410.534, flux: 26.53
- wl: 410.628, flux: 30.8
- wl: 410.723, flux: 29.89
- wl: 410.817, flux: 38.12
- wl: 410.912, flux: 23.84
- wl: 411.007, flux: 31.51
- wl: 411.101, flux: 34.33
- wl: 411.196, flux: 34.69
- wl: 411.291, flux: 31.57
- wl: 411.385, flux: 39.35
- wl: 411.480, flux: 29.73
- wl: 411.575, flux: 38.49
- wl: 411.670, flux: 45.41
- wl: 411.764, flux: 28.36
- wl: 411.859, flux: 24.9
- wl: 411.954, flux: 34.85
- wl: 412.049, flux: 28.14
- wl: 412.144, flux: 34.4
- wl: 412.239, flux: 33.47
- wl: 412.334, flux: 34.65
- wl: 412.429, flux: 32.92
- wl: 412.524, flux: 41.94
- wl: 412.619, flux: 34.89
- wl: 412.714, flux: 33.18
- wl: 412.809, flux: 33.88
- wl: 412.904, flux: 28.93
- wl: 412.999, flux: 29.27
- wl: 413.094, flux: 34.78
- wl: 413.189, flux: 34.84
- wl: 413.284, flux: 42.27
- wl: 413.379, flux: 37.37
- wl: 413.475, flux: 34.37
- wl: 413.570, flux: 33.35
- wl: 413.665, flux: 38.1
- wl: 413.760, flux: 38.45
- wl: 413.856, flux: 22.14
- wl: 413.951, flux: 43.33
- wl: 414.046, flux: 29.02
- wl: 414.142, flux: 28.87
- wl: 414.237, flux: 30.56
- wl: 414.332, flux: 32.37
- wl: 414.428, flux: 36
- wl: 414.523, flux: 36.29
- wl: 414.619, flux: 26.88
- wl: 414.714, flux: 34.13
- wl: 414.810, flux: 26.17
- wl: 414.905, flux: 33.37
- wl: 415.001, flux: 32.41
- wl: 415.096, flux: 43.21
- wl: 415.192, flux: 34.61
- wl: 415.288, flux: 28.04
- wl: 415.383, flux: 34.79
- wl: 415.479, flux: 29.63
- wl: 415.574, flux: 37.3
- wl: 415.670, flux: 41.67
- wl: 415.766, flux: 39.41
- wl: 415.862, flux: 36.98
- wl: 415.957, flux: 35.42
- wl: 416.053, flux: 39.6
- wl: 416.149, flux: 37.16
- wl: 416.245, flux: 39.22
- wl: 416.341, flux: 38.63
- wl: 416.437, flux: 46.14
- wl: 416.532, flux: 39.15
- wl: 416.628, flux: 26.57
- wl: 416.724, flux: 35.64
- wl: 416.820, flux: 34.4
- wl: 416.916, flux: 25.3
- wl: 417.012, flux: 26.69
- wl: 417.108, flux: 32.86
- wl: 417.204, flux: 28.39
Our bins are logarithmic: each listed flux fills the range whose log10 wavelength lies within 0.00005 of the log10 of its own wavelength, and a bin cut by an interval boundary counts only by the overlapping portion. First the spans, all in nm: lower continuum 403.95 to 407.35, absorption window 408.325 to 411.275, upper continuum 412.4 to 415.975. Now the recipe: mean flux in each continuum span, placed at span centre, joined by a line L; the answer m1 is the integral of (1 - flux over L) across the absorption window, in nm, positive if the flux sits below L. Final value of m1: 0.149 nm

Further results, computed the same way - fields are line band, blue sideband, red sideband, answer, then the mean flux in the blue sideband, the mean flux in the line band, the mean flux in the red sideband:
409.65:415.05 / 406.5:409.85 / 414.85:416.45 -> 0.42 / 34.9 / 33.1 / 36.7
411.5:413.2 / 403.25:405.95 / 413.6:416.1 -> 0.04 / 35.6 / 33.6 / 34.2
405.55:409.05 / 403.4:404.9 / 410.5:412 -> -0.04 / 35.8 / 34.8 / 32.7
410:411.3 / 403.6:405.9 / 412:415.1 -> 0.05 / 35.9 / 33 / 33.6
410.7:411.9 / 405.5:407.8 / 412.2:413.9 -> 0.05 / 34.8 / 33.2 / 34.4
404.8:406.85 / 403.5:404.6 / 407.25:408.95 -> 0.05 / 36.5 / 35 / 34.9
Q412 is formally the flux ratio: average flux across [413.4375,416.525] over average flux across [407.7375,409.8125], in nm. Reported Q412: 1.0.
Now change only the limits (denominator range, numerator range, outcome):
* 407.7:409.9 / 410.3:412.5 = 0.96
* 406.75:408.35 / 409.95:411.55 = 0.92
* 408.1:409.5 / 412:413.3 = 0.96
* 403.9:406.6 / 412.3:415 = 0.95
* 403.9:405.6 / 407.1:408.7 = 0.97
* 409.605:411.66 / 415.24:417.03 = 1.09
